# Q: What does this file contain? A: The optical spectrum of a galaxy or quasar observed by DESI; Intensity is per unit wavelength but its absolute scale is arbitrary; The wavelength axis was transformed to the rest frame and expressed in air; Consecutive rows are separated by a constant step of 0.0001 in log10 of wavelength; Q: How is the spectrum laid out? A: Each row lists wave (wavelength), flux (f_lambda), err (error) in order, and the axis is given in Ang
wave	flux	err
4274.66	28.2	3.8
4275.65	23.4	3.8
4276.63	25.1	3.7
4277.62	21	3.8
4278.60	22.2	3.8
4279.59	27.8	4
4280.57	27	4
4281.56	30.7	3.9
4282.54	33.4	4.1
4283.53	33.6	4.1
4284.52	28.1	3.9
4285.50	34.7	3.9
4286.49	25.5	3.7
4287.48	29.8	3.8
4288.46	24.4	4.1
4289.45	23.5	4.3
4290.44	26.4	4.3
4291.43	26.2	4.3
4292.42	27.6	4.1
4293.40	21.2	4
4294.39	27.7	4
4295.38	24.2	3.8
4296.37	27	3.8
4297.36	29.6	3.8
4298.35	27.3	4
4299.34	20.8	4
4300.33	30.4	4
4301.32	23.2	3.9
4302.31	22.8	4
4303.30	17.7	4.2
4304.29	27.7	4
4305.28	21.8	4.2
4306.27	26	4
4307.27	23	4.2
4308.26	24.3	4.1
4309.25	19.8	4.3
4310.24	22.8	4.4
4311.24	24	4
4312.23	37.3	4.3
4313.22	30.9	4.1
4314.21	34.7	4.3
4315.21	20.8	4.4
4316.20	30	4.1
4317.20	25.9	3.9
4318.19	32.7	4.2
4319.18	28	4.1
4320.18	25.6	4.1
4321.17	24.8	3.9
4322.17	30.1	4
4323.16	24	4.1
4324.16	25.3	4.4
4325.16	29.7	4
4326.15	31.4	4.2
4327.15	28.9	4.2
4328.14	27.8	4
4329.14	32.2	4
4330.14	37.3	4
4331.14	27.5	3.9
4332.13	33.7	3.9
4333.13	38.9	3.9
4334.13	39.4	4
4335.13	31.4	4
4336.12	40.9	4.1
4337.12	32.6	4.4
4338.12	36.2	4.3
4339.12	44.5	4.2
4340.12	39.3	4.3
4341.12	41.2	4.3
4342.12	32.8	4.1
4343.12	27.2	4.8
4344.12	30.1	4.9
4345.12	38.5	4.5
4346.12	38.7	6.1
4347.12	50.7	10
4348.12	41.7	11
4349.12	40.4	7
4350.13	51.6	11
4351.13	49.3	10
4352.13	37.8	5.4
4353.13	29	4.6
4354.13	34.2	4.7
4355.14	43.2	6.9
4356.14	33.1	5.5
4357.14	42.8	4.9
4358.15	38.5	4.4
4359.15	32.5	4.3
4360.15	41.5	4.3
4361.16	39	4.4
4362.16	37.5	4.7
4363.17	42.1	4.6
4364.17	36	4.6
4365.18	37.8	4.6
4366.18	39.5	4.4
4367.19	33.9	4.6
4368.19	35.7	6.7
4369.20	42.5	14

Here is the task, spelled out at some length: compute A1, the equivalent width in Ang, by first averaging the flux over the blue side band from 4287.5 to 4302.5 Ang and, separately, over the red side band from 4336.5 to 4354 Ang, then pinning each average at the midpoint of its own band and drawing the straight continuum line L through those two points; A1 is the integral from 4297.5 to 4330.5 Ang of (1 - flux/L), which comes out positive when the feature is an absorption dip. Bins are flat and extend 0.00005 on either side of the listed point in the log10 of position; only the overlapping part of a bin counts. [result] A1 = 4.0 Ang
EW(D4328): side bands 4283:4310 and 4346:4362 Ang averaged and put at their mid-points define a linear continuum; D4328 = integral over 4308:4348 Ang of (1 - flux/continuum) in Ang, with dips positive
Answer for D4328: 2.2 Ang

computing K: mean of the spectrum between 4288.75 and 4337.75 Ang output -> 27.9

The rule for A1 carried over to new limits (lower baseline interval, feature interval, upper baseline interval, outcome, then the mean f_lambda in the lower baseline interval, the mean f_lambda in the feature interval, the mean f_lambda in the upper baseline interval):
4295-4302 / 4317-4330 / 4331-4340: 1.8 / 26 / 28.5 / 36.6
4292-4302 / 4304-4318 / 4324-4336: 1.1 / 25.8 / 26.5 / 32.4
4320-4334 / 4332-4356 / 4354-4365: -2.8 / 30.1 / 38.5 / 38.3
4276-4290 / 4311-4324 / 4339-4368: 1.8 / 27.6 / 28.4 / 38.7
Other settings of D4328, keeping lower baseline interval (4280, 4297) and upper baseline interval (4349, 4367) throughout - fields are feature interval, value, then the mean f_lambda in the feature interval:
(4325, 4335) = 0.5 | 32.7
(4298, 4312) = 3.0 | 23.9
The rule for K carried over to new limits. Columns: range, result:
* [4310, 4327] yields 28.2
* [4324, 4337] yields 32.8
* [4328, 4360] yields 37.5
